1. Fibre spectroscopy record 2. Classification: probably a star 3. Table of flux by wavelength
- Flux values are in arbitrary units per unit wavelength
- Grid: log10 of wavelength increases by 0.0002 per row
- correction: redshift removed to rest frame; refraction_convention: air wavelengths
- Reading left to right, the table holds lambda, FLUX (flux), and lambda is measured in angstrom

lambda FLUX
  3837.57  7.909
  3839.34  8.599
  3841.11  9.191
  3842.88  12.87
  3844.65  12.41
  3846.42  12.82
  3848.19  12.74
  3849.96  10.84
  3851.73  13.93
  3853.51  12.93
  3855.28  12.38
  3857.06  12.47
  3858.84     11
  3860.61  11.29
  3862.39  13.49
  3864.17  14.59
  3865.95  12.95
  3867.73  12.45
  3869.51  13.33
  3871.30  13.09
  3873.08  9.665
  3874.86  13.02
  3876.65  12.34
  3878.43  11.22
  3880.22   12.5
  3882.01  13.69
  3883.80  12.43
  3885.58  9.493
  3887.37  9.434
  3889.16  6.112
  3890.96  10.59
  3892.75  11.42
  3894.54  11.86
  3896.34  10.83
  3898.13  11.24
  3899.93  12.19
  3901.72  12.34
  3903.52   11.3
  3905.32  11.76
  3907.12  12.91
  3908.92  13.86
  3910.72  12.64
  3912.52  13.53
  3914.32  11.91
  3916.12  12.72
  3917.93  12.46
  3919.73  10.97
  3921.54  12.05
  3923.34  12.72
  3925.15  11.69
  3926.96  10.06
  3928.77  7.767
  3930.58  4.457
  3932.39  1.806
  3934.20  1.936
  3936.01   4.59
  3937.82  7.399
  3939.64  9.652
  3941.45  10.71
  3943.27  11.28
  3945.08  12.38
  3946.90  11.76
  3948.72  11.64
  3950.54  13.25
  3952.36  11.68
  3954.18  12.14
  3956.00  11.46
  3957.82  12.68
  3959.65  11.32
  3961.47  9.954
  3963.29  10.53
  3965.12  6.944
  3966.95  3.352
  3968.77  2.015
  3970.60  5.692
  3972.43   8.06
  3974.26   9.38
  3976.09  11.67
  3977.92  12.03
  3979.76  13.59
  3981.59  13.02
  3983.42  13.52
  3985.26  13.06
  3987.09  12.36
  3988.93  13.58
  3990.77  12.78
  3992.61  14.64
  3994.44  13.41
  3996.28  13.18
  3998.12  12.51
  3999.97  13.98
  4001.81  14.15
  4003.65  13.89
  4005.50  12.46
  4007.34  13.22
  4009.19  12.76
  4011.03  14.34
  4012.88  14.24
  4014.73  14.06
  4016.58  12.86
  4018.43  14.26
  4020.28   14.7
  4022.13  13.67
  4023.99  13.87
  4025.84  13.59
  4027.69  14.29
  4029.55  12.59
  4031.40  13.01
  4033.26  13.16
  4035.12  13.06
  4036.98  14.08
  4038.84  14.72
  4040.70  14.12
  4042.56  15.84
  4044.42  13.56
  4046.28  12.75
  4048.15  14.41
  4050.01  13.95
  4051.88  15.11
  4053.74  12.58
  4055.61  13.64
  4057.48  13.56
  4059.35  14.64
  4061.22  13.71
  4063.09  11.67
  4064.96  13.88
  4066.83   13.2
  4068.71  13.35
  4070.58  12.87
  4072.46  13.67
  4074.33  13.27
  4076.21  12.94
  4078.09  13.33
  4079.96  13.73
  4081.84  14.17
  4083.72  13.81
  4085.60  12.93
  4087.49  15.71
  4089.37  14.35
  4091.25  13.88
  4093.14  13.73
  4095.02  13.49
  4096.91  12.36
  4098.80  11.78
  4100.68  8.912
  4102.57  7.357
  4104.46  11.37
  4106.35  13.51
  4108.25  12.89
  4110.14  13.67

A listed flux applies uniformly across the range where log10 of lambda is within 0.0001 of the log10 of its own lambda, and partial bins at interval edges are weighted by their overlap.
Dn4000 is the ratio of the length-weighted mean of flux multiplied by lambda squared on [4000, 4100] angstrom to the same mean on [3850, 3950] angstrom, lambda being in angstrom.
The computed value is 1.33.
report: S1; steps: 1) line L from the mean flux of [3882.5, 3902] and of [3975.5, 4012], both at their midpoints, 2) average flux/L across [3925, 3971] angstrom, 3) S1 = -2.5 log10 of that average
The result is 0.35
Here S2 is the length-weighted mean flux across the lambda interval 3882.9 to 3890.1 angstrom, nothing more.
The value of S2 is 9.37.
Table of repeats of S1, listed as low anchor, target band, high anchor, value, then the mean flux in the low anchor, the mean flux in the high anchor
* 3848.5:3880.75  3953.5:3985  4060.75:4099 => 0.29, 12.4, 13.4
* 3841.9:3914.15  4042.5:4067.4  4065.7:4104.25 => -0.07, 12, 12.9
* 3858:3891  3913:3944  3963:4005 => 0.25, 11.7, 11.2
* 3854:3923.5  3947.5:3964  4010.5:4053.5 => 0.11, 12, 13.9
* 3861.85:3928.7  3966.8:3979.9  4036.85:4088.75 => 0.48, 11.9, 13.8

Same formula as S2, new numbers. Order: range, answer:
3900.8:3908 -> 12.1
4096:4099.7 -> 12.1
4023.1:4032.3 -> 13.5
